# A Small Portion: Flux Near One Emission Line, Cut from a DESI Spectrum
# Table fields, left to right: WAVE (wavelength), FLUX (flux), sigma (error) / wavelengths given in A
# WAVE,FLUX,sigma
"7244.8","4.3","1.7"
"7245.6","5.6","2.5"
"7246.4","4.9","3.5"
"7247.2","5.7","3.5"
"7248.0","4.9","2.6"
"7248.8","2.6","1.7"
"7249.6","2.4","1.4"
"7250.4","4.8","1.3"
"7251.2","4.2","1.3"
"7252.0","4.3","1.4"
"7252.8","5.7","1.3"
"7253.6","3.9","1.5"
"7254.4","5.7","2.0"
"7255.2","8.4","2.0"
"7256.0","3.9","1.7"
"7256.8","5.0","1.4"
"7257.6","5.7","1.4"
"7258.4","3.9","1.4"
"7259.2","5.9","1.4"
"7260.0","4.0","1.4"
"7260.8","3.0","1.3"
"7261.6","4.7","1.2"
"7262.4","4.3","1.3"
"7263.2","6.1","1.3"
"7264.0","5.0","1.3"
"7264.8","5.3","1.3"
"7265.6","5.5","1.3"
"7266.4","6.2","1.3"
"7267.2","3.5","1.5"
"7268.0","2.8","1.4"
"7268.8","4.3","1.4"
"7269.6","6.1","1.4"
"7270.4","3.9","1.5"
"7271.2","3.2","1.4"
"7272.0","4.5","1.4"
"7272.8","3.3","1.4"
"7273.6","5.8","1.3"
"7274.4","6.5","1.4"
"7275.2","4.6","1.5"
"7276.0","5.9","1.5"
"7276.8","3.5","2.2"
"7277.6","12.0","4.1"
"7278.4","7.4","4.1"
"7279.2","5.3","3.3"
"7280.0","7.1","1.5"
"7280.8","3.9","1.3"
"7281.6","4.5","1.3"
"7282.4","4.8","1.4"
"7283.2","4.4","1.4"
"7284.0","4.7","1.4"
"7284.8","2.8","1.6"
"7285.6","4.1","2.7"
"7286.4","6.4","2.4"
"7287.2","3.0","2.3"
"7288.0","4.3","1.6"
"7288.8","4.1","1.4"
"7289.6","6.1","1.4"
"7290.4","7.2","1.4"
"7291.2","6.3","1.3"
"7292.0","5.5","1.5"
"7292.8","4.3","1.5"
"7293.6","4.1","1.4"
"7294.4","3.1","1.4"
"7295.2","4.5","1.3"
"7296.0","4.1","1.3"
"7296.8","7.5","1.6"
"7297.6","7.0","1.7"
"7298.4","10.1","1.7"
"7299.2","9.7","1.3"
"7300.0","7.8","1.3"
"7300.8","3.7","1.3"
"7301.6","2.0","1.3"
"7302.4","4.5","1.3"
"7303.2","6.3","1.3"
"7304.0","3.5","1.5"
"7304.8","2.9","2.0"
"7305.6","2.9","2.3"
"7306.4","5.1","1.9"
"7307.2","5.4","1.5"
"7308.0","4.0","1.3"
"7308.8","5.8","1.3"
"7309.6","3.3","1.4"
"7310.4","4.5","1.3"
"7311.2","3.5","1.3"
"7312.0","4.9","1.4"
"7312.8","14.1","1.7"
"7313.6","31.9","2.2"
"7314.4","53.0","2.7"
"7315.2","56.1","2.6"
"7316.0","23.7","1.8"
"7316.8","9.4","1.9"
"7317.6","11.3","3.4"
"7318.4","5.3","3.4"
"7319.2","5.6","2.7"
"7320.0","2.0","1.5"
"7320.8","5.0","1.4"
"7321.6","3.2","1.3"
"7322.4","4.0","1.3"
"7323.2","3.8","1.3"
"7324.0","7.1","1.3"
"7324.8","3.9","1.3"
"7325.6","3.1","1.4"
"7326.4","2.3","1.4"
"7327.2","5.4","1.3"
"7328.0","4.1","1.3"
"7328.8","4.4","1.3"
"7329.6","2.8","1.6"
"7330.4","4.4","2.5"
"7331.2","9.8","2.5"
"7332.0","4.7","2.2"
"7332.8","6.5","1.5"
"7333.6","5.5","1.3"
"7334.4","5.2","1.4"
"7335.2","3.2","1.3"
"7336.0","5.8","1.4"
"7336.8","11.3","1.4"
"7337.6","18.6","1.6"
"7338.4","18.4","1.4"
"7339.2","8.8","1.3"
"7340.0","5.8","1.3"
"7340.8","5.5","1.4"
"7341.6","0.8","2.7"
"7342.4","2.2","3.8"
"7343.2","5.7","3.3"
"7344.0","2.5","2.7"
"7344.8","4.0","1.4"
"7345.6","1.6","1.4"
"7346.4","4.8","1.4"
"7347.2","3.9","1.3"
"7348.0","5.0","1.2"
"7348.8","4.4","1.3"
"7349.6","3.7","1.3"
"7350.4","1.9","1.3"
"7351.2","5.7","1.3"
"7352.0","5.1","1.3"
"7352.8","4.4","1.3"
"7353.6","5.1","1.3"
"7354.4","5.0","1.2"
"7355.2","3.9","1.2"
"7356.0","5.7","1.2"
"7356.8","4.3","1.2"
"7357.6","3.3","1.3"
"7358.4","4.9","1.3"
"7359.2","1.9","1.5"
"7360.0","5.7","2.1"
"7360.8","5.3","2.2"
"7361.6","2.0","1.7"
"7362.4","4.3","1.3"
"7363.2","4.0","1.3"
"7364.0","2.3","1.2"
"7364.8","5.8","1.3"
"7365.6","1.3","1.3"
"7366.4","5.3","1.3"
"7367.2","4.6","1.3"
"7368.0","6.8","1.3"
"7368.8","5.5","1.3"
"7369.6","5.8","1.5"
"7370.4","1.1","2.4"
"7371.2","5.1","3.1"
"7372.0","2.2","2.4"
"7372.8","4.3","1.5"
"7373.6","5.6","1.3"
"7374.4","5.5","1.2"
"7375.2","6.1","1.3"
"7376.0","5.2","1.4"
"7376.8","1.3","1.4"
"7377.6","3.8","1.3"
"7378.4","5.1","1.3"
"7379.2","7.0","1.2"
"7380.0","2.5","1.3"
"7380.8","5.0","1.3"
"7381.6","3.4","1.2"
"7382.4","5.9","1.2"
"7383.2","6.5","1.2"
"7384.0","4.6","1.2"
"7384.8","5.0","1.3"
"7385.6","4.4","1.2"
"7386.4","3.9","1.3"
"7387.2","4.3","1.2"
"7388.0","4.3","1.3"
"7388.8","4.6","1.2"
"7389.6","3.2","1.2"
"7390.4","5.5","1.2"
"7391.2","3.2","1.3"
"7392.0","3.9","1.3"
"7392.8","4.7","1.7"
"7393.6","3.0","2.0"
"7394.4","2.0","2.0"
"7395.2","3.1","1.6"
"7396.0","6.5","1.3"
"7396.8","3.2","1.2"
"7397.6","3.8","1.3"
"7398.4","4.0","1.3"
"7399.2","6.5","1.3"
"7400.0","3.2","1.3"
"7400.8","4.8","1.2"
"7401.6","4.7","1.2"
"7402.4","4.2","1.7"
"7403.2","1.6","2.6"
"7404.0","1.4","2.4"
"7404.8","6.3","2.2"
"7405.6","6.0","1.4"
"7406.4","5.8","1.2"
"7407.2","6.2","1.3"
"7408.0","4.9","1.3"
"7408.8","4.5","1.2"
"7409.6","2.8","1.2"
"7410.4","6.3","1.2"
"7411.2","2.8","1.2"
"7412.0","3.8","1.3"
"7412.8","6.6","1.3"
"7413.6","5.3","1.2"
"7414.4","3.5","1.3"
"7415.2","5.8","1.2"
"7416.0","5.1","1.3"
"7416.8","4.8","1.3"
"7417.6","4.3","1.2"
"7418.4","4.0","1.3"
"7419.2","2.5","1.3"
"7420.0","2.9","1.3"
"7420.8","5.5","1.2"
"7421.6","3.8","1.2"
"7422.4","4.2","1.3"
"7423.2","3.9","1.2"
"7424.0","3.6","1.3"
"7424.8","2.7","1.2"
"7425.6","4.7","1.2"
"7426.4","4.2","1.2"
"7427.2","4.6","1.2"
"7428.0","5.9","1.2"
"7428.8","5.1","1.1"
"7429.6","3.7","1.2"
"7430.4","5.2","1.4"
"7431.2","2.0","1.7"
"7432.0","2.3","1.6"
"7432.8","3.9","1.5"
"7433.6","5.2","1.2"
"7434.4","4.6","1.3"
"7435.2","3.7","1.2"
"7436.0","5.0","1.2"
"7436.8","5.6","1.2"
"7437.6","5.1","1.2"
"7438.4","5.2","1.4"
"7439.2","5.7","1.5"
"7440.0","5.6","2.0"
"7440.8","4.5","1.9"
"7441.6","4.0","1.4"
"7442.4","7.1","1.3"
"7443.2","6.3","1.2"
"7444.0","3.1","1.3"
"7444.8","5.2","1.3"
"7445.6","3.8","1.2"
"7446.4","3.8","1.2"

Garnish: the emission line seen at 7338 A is [N II] 6583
